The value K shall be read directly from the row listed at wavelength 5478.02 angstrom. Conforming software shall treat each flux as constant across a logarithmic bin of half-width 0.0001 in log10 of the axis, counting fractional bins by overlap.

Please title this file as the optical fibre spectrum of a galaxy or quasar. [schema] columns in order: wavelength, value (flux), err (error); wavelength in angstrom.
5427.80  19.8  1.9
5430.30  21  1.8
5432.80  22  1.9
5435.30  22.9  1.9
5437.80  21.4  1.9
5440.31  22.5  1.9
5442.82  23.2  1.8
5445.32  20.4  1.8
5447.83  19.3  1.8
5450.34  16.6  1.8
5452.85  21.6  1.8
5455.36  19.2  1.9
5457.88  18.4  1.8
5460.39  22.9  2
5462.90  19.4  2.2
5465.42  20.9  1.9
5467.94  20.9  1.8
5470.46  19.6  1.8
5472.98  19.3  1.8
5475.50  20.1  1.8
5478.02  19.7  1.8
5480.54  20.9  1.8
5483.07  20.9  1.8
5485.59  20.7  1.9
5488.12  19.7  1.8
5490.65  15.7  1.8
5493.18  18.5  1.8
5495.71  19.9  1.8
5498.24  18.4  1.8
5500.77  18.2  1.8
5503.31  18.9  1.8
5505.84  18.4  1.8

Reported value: 19.7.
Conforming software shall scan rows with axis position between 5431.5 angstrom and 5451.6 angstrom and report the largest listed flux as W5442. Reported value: 23.2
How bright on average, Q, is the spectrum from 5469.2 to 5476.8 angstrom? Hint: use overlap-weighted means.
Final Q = 19.7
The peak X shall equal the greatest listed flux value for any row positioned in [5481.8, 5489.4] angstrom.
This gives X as 20.9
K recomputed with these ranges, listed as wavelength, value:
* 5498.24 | 18.4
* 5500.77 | 18.2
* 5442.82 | 23.2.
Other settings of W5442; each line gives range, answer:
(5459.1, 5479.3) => 22.9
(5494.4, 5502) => 19.9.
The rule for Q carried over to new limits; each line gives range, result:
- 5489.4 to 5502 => 18.1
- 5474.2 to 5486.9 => 20.5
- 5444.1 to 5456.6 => 19.4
